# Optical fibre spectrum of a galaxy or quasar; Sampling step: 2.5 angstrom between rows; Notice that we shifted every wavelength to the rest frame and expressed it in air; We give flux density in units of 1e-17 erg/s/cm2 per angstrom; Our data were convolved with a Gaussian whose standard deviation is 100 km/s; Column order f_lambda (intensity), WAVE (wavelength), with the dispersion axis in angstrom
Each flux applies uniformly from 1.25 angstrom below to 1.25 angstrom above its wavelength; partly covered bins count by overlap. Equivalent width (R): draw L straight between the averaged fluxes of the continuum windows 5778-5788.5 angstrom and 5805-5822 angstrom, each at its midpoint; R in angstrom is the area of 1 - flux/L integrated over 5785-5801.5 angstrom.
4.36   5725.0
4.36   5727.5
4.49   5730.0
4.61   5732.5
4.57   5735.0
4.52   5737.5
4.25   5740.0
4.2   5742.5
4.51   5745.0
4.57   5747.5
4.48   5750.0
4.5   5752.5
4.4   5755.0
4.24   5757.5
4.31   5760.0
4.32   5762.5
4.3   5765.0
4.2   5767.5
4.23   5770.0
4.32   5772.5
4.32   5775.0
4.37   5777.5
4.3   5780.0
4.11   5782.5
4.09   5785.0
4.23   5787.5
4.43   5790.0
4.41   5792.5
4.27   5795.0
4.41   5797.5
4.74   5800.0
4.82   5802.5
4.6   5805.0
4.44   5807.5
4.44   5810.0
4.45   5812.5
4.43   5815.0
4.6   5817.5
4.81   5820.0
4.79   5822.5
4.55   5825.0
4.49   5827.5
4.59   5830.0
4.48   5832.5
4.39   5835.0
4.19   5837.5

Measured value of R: -0.3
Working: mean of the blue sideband 4.19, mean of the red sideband 4.55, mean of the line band 4.4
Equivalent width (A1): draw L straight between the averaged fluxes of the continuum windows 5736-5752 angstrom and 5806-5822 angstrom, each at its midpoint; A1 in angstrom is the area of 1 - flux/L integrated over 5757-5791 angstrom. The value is 1.6 angstrom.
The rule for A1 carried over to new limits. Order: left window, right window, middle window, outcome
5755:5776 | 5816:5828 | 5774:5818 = 0.72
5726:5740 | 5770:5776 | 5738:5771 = 0.26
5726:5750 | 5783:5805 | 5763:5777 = 0.49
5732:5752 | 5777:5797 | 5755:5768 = 0.27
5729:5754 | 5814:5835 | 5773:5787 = 0.87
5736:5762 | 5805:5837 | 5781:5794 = 0.62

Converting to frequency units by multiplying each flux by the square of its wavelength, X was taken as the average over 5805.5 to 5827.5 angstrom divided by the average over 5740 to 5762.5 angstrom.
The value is 1.06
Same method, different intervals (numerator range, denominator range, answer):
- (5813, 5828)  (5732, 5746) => 1.07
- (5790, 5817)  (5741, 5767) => 1.05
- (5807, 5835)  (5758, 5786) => 1.09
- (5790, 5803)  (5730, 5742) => 1.03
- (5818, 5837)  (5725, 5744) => 1.07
